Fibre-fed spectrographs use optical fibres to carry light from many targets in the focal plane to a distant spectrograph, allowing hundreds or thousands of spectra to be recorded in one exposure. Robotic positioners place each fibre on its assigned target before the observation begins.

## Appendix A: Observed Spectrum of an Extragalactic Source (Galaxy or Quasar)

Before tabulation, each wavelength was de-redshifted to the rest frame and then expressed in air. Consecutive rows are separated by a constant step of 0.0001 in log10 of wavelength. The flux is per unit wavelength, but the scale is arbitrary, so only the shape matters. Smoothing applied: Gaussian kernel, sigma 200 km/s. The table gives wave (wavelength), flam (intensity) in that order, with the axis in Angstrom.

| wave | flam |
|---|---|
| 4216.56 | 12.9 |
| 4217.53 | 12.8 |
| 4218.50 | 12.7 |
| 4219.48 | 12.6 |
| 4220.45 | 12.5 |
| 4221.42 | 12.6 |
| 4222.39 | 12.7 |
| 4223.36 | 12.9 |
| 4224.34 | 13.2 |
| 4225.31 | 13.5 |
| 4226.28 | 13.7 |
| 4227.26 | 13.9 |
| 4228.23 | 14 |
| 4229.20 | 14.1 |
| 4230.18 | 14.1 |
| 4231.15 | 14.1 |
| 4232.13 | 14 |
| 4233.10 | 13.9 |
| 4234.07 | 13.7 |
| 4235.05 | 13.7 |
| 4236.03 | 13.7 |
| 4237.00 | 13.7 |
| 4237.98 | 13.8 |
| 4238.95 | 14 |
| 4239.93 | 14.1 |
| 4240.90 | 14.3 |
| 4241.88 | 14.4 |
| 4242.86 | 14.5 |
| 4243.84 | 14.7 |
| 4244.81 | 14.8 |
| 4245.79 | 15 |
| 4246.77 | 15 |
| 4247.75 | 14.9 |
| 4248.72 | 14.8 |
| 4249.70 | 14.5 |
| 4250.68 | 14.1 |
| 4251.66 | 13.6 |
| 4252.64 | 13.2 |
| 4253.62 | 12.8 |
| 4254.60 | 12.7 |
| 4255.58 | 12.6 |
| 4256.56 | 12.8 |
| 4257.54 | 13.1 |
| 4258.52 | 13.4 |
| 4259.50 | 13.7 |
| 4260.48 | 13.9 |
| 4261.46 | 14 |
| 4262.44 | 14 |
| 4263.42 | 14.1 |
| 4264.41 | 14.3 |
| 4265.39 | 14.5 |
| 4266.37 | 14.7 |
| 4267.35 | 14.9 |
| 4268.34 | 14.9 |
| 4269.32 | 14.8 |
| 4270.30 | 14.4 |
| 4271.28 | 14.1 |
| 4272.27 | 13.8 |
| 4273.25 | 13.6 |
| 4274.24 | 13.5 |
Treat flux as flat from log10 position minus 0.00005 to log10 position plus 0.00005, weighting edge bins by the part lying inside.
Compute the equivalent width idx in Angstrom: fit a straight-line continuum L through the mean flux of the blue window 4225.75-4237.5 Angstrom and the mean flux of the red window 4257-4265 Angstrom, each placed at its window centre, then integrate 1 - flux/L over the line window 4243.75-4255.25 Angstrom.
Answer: -0.2 Angstrom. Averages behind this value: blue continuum 13.9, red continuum 13.8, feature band 14.1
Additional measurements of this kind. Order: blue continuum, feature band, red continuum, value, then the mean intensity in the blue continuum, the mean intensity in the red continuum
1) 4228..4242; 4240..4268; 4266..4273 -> 0.4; 14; 14.5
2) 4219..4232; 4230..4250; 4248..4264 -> -1.2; 13.4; 13.6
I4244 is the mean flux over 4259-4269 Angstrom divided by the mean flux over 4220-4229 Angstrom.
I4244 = 1.08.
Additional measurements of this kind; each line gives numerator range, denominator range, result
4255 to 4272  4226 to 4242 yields 1.00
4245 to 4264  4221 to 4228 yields 1.04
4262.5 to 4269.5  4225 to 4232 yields 1.04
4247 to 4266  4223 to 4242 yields 0.99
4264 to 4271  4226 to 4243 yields 1.05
